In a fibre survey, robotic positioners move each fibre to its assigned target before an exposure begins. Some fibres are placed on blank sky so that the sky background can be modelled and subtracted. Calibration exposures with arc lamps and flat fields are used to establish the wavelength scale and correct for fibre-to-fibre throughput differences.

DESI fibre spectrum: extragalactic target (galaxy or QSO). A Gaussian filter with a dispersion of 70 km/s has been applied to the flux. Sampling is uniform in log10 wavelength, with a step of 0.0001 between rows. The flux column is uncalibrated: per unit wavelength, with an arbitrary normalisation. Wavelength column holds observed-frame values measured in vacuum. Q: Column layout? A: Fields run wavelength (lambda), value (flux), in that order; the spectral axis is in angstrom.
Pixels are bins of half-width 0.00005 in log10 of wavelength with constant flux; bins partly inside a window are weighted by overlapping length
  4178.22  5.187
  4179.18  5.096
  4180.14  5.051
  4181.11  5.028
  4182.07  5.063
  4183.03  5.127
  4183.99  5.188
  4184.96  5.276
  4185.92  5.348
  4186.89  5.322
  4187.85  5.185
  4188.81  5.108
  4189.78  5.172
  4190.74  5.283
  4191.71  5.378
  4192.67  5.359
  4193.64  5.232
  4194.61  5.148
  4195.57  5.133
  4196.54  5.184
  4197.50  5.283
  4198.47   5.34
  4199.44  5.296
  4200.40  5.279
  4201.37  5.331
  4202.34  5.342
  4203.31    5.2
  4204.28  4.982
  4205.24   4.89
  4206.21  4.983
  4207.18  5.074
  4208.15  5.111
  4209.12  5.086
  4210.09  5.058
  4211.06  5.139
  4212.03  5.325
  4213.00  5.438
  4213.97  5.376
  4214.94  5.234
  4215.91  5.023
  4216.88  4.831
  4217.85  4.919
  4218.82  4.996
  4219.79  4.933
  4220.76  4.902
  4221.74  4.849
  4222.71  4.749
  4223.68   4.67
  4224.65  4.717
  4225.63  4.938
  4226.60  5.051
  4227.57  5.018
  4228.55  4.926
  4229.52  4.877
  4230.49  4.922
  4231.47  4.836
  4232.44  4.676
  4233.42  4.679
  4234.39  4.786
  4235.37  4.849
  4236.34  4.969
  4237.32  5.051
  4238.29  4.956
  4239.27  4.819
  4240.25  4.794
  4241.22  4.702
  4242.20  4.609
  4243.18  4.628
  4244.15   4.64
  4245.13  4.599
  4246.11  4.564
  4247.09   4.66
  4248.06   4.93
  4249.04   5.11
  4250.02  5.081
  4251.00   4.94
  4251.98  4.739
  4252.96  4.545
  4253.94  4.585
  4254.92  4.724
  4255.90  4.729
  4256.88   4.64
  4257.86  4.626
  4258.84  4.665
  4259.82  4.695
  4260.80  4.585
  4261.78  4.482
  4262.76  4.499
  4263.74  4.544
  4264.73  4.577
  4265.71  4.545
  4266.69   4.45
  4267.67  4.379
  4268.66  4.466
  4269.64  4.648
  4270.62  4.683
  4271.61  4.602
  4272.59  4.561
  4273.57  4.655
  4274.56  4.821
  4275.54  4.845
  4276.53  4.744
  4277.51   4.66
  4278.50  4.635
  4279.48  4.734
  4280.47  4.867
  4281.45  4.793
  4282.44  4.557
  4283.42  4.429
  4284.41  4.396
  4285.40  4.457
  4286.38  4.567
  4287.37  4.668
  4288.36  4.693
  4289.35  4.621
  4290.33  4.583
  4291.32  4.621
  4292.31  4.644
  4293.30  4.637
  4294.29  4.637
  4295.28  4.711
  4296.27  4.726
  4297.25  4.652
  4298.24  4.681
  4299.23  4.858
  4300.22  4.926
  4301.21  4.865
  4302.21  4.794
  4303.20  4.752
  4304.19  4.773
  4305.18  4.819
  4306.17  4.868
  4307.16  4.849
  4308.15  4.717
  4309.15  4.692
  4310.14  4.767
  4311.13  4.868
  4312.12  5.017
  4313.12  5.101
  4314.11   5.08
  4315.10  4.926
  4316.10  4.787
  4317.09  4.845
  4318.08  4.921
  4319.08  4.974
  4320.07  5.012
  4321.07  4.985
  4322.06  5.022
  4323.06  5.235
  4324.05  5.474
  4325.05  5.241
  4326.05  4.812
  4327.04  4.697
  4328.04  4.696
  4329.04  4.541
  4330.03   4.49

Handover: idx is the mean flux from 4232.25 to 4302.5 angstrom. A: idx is 4.69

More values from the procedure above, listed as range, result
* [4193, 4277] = 4.87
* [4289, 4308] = 4.74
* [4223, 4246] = 4.81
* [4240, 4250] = 4.74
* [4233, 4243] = 4.82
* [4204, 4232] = 5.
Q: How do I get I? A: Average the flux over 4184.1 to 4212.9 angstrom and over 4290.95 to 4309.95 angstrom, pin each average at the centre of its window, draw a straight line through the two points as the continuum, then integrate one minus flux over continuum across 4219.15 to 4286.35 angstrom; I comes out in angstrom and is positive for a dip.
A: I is 3.3 angstrom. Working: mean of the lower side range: 5.2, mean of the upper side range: 4.75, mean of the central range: 4.72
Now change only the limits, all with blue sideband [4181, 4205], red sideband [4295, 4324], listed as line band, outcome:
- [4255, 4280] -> 1.92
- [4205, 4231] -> 0.75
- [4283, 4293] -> 0.76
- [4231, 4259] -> 1.70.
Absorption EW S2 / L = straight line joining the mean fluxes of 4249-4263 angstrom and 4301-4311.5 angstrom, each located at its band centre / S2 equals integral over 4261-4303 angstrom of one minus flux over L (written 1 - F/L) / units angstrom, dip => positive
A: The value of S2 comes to 0.94 angstrom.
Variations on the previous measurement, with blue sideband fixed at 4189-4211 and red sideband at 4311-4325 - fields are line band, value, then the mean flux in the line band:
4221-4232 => 0.6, 4.87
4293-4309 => 0.9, 4.77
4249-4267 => 1.6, 4.66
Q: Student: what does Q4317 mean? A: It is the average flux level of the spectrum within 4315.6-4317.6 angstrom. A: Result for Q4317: 4.83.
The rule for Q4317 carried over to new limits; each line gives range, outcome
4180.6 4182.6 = 5.04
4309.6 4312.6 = 4.89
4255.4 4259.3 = 4.67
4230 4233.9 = 4.78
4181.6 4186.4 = 5.2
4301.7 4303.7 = 4.75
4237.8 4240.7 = 4.85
